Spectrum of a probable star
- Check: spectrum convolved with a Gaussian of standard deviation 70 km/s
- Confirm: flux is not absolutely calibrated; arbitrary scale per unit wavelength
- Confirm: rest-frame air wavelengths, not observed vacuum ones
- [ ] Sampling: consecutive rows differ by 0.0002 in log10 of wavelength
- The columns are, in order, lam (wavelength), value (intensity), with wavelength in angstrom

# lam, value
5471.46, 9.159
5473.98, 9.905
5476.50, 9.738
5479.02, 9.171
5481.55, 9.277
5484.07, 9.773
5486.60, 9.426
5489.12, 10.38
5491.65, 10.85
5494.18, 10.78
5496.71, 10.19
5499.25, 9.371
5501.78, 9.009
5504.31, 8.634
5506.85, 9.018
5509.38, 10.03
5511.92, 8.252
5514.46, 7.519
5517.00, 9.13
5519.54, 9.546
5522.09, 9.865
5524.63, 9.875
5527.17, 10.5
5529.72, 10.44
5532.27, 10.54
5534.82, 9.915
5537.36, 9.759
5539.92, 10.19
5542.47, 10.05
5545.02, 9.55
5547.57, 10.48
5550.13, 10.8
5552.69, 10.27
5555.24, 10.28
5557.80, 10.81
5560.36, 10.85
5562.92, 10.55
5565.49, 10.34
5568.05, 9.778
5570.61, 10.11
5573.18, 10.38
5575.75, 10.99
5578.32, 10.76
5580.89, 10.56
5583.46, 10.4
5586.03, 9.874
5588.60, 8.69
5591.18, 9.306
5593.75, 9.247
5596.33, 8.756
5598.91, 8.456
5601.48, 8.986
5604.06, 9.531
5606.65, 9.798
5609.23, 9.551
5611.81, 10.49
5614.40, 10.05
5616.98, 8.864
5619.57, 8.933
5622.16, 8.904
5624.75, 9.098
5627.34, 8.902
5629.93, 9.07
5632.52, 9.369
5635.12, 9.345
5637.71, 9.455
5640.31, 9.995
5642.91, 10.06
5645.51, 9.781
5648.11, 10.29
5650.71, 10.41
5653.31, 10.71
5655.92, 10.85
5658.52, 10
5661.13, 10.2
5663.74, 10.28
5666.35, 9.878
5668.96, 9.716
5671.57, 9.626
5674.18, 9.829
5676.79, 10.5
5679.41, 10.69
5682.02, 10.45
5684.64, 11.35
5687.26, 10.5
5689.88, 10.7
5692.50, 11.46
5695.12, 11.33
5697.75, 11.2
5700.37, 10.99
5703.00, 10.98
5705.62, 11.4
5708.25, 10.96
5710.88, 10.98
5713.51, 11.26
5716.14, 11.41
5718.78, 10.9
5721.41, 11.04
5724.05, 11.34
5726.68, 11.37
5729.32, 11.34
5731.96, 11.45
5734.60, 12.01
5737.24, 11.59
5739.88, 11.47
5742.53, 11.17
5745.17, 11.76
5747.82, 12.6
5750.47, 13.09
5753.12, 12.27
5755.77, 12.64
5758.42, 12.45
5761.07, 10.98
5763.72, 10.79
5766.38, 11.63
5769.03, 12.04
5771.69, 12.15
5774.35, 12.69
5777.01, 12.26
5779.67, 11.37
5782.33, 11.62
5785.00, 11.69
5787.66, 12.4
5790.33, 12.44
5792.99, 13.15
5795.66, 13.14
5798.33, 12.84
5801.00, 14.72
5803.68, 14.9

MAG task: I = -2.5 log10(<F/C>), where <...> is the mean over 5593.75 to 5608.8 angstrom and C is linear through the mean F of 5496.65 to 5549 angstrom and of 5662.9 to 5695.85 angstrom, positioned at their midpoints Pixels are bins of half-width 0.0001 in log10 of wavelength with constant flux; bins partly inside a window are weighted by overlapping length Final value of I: 0.10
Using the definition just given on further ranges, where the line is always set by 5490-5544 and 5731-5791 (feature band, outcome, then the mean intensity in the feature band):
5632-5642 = 0.13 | 9.57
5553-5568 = -0.04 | 10.5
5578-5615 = 0.09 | 9.59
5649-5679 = 0.09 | 10.2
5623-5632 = 0.18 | 9.05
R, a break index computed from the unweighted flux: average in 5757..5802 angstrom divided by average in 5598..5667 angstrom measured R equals 1.26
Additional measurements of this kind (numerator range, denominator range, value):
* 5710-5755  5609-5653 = 1.21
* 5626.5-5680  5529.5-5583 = 0.96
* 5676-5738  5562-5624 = 1.15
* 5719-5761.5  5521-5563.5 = 1.15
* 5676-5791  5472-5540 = 1.19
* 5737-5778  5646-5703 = 1.14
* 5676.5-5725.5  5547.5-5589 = 1.06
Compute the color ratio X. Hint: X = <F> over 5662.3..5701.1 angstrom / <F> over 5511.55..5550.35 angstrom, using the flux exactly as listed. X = 1.1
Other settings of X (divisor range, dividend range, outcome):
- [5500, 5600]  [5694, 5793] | 1.19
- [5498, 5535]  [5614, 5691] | 1.05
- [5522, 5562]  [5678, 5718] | 1.07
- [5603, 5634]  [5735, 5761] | 1.29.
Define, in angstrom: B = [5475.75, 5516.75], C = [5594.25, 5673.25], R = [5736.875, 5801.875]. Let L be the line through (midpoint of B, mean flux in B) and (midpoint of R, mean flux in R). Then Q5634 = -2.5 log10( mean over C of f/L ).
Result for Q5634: 0.13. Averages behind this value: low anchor 9.45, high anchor 12.2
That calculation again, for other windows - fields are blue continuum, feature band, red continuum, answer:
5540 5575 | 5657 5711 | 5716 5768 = 0.064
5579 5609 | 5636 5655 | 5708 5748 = 0.011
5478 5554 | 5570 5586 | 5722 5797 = -0.019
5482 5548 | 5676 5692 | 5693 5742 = 0.028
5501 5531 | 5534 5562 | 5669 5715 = -0.075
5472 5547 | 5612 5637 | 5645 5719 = 0.121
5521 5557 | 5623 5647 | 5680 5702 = 0.134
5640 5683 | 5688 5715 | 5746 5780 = -0.017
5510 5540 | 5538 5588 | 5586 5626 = -0.098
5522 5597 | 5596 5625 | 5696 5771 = 0.136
